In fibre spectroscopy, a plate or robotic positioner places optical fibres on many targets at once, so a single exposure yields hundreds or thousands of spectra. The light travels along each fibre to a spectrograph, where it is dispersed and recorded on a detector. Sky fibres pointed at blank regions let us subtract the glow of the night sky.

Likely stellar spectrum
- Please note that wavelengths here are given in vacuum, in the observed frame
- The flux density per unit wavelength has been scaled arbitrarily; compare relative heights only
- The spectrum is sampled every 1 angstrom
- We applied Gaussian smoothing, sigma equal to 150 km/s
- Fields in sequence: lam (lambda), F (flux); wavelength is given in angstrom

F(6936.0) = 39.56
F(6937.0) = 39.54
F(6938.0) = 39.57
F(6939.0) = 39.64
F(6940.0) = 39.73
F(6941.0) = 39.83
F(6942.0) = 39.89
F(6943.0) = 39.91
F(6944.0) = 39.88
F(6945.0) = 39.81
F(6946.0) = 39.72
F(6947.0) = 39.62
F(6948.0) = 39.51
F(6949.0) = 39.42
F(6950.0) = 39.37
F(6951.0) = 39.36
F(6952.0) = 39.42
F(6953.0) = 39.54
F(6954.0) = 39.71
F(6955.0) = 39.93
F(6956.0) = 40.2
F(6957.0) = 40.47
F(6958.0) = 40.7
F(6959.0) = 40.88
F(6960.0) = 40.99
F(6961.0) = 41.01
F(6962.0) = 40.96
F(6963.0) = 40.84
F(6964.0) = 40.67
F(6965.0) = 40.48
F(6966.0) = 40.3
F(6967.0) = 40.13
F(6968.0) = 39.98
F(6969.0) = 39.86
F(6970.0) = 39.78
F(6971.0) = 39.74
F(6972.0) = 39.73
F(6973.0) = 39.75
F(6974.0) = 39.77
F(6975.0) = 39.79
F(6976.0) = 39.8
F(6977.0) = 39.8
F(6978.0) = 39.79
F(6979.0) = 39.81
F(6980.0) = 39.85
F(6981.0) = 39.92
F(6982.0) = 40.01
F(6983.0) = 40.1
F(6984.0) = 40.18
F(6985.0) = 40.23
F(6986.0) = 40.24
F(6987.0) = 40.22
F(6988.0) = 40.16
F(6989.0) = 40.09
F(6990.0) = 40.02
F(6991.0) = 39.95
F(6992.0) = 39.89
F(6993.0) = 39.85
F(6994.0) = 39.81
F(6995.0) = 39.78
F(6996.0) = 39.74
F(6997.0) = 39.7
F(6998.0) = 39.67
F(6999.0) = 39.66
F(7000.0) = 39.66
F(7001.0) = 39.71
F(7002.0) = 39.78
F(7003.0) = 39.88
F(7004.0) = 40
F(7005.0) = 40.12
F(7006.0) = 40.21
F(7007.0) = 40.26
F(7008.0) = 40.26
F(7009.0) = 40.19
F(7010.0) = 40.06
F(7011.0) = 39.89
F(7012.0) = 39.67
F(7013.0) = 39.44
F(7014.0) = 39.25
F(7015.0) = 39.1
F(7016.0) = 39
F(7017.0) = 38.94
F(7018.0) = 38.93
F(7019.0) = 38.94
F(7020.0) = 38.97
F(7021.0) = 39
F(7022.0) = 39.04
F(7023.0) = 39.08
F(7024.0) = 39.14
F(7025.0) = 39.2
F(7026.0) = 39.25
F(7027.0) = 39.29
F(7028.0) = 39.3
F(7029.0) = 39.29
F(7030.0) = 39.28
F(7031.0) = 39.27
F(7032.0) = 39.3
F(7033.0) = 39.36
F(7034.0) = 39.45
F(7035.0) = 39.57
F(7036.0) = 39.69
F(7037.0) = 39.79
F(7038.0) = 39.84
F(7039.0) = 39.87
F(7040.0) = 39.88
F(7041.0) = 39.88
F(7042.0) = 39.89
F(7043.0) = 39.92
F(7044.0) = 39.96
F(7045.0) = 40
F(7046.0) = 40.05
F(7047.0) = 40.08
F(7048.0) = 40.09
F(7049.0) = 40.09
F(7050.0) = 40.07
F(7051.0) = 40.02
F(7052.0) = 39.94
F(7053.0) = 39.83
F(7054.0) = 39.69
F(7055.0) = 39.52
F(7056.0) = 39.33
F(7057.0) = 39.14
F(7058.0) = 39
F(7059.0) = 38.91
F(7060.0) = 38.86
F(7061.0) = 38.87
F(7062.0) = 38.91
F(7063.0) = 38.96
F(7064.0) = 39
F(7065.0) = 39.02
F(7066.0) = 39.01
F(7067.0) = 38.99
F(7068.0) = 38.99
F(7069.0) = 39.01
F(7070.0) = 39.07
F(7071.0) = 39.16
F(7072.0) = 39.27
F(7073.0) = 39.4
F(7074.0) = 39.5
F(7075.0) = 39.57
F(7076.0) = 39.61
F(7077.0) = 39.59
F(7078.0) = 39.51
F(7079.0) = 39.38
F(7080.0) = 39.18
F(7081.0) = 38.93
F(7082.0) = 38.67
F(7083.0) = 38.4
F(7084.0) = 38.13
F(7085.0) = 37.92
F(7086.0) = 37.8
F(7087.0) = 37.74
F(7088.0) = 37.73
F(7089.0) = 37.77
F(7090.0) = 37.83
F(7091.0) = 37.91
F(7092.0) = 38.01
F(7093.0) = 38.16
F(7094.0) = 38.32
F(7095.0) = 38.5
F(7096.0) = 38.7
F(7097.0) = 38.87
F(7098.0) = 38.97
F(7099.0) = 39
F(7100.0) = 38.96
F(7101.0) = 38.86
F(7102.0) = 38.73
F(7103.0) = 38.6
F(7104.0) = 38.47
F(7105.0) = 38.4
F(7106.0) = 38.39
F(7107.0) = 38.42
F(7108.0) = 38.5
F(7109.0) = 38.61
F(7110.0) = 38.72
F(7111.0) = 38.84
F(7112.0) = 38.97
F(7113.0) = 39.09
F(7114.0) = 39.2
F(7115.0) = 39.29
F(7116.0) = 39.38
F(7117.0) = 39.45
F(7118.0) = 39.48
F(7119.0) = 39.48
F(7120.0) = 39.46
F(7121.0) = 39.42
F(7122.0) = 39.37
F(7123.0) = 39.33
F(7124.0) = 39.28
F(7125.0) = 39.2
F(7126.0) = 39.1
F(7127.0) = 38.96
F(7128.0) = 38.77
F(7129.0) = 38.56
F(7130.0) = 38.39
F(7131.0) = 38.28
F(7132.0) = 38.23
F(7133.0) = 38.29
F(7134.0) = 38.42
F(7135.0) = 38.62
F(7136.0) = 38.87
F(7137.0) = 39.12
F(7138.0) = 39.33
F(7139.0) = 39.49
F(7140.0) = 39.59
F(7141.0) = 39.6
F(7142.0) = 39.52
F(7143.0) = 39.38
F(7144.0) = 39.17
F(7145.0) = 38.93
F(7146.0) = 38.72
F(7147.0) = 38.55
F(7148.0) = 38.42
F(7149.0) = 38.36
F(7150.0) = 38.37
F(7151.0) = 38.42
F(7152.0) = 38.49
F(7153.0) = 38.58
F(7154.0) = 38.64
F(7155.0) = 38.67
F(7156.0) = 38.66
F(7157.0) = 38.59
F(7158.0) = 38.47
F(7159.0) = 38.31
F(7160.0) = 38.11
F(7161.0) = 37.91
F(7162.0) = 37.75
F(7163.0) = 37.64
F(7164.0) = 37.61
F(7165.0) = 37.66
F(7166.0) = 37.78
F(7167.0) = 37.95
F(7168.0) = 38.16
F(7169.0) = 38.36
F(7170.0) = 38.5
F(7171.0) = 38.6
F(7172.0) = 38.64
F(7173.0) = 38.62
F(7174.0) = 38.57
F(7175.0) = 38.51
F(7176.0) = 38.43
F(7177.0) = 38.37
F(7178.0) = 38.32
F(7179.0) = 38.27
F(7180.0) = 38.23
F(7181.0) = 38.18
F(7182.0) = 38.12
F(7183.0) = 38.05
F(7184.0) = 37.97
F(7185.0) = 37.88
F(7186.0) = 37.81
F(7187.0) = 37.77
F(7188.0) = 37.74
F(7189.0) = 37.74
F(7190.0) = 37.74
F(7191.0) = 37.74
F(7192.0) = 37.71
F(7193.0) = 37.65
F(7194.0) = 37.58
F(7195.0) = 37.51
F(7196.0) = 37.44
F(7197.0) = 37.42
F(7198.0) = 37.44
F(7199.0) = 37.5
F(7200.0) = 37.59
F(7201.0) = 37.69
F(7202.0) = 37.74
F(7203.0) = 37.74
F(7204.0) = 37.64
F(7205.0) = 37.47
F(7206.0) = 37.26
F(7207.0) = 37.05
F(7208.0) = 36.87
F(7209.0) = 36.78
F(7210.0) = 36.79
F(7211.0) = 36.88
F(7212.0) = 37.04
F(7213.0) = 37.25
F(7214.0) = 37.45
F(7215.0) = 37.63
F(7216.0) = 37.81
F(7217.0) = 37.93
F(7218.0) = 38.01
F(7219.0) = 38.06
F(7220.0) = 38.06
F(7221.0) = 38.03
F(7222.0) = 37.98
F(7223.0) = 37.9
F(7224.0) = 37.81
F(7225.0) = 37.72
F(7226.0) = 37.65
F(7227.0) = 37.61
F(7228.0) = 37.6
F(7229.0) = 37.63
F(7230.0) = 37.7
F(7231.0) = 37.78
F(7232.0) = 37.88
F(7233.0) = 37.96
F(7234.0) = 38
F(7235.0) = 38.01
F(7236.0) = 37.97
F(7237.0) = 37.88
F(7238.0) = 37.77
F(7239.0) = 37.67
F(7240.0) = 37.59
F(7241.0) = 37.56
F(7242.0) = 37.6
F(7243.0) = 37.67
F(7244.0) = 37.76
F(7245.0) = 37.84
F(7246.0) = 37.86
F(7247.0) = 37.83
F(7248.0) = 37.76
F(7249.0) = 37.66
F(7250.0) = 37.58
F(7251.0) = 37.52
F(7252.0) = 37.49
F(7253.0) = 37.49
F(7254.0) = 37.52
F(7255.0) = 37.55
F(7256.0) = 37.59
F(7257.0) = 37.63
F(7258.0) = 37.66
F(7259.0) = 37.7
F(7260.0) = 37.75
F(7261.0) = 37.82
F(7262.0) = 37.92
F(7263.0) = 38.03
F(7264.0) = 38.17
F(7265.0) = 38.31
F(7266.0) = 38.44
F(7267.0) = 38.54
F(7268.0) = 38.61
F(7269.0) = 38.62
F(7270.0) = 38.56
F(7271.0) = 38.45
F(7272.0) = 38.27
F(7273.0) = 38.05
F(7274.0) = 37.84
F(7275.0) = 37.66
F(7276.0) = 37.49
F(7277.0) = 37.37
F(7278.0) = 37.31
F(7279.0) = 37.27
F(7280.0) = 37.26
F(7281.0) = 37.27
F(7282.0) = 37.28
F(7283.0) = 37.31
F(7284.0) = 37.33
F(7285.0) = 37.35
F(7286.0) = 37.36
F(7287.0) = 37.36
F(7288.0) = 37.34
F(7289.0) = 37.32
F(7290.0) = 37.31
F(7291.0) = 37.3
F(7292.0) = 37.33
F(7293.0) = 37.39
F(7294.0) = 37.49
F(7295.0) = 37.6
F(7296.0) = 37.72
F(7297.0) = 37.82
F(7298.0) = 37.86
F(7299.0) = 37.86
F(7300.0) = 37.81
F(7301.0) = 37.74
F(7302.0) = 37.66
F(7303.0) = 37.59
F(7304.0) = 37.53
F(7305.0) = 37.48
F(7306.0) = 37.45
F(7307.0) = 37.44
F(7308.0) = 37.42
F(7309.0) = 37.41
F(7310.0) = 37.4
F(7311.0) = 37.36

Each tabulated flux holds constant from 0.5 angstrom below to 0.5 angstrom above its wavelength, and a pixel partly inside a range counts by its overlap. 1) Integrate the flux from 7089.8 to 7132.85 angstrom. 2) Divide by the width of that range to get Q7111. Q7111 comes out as 38.8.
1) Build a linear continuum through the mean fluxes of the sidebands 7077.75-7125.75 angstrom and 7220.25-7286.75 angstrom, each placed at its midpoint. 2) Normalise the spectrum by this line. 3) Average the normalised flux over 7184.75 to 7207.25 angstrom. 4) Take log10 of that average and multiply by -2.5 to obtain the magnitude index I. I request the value 0.015 mag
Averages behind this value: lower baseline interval 38.7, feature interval 37.6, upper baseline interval 37.8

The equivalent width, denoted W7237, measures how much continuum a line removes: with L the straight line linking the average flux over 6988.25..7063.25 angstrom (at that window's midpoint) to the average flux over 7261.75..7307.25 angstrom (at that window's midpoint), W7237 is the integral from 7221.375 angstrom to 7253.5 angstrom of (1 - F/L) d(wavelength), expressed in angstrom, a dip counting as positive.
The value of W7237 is 0.26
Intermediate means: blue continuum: 39.6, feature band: 37.7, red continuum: 37.7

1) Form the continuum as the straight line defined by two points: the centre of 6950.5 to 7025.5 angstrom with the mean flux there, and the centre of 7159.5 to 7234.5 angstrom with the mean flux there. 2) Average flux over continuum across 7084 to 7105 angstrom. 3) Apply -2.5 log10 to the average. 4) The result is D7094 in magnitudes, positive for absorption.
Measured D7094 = 0.01 mag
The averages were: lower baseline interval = 39.9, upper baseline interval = 37.8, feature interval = 38.3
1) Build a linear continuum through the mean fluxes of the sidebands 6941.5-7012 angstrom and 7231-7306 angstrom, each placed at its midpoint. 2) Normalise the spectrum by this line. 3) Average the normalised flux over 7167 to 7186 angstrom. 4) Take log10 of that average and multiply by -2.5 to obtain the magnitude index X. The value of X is 0.004 mag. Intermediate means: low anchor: 40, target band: 38.3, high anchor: 37.7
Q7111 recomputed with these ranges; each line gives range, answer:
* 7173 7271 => 37.8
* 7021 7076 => 39.4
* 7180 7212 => 37.6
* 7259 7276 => 38.2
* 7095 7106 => 38.7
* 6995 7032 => 39.5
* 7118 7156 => 38.9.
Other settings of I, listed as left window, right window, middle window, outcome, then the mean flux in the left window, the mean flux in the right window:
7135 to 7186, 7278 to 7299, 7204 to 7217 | 0.02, 38.5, 37.4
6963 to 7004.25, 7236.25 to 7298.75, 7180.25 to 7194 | 0.01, 39.9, 37.7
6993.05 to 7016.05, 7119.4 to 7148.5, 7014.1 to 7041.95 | 0.01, 39.8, 39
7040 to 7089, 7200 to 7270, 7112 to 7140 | -0.01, 39.2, 37.7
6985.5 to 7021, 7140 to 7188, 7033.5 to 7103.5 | 0.00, 39.7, 38.4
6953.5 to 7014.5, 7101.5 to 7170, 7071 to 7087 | 0.01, 40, 38.7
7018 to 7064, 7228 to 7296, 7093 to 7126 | 0.00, 39.5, 37.7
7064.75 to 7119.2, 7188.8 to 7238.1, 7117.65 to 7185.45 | -0.01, 38.8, 37.6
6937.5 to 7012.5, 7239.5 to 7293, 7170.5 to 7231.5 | 0.01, 40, 37.7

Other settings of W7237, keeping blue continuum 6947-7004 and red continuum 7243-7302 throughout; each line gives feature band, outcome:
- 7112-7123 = -0.13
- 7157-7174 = 0.17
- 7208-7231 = 0.32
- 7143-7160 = 0.02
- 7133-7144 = -0.12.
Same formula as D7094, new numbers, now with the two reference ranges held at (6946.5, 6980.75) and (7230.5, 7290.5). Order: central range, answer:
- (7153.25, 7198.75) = 0.01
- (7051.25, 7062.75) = 0.00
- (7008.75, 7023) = 0.01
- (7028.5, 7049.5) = -0.01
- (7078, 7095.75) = 0.02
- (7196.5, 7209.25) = 0.02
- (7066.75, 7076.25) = 0.00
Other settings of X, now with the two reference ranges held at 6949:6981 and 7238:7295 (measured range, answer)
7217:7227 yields 0.00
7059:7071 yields 0.01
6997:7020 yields 0.00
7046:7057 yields -0.01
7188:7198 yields 0.02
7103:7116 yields 0.00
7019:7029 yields 0.01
